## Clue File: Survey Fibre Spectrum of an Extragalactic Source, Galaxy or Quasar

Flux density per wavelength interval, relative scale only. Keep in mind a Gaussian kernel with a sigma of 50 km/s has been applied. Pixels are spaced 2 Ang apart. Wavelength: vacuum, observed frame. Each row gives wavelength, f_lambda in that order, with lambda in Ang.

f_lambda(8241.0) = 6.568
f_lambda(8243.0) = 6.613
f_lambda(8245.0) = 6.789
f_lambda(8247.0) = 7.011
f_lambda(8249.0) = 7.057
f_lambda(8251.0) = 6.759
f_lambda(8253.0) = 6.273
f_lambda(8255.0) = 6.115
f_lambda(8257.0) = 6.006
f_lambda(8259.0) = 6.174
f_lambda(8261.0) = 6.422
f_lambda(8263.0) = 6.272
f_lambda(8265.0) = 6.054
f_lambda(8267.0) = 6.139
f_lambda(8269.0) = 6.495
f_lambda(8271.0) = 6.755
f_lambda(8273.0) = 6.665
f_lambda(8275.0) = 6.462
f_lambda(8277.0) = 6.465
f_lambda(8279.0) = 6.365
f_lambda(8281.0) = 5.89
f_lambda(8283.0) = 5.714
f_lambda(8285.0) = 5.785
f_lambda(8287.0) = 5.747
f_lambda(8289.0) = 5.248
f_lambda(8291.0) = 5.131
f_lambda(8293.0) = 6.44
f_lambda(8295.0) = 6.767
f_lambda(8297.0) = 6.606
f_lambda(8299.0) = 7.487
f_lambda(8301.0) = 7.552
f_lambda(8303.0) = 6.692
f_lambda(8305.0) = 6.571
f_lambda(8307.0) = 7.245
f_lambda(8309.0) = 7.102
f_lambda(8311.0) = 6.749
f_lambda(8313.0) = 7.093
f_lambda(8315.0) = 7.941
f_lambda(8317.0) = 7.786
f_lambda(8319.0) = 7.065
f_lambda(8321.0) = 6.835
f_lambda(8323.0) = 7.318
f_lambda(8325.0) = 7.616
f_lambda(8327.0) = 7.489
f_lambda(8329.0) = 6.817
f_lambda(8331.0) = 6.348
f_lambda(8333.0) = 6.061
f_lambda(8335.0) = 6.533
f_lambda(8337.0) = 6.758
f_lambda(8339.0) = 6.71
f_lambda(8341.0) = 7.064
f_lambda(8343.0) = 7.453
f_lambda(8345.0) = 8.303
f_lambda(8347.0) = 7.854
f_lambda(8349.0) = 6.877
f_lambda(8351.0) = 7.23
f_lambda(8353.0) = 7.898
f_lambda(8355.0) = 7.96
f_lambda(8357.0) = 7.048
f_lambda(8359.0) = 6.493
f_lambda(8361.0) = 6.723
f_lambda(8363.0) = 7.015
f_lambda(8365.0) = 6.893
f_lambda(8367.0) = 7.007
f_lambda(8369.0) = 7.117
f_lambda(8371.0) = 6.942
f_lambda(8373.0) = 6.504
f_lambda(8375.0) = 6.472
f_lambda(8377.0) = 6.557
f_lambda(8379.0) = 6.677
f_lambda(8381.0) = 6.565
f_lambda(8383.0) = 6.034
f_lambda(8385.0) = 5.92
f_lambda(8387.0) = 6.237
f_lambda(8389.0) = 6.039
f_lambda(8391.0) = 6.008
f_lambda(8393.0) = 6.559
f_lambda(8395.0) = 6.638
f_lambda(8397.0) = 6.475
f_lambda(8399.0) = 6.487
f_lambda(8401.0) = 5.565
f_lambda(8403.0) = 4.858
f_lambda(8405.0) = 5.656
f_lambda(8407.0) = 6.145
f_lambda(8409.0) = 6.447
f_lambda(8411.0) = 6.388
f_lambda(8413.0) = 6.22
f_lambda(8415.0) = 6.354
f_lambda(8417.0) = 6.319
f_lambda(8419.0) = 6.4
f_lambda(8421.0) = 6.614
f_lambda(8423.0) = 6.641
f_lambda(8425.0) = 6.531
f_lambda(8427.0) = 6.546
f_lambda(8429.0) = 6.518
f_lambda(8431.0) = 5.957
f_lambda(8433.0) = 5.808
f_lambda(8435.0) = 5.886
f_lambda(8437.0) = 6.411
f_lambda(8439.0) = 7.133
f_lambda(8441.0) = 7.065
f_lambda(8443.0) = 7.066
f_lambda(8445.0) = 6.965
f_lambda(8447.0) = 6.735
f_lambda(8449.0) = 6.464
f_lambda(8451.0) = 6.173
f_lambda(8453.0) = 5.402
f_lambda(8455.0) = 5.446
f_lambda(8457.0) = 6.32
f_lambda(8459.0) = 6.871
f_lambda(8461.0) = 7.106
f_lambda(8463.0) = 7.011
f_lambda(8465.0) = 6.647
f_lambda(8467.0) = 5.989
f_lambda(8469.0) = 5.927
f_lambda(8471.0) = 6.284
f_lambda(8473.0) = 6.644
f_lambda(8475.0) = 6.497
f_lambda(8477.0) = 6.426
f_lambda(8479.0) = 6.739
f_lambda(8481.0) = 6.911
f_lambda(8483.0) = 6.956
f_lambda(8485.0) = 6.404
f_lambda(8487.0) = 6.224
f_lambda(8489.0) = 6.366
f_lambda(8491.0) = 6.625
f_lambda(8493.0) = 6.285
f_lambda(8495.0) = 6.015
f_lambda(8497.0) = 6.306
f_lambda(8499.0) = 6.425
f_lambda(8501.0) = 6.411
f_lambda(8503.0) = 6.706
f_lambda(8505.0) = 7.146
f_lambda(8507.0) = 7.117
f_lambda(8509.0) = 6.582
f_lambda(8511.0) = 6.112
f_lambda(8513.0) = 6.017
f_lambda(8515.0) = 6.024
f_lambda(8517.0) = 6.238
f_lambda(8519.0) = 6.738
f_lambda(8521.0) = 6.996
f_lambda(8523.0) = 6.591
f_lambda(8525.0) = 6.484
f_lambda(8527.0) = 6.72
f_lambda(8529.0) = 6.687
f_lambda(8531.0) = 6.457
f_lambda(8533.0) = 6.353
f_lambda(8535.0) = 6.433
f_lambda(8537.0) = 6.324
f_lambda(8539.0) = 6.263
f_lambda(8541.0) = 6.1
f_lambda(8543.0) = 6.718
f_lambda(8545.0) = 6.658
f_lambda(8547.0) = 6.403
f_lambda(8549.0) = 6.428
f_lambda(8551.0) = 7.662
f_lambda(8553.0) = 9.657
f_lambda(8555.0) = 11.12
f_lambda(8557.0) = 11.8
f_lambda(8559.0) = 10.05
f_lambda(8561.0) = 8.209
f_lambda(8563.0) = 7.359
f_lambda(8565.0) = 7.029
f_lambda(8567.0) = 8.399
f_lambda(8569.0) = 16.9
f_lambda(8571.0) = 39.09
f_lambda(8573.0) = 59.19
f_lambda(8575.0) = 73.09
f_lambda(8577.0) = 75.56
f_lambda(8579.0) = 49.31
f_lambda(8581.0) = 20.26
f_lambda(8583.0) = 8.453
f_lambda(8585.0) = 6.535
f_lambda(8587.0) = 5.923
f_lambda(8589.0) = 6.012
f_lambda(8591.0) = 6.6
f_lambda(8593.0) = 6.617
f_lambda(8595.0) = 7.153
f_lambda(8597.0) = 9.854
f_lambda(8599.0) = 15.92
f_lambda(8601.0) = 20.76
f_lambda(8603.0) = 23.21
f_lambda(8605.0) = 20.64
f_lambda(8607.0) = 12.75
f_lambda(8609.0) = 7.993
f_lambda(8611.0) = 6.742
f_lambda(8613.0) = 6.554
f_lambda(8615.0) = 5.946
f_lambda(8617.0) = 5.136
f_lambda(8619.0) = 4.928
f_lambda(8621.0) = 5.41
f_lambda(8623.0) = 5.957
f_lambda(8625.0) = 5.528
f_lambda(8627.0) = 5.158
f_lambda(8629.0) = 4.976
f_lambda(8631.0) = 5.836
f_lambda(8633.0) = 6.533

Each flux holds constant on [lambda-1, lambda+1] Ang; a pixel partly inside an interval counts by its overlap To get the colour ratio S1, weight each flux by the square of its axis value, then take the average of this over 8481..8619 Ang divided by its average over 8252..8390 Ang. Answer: 1.89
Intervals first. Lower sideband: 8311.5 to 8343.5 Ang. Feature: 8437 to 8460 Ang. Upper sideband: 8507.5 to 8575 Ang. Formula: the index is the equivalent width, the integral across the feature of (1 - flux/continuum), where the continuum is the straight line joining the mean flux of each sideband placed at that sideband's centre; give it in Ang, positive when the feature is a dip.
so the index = 6.8 Ang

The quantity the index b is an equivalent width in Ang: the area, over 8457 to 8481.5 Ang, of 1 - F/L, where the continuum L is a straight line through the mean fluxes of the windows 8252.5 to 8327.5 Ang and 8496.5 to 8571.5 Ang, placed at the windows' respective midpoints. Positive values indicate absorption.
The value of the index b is 3.46 Ang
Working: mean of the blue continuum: 6.59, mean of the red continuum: 8.04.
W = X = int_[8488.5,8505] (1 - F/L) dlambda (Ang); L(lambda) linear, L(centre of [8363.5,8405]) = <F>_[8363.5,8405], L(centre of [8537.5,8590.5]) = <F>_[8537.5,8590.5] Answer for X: 8.8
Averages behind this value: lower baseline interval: 6.37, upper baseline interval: 18.2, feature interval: 6.44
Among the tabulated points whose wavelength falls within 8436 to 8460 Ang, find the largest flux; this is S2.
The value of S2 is 7.133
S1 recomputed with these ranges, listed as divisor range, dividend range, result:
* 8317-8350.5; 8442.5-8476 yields 0.93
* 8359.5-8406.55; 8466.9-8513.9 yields 1.04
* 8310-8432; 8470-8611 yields 1.85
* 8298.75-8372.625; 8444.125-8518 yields 0.94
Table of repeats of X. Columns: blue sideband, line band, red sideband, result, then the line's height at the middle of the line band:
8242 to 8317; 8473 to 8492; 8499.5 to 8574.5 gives 5.63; 9.35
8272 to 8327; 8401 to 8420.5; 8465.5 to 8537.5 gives 1.49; 6.58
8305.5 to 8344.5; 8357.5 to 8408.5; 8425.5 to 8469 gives 2.87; 6.77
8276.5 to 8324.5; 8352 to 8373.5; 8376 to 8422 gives -2.29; 6.39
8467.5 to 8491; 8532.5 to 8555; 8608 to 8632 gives -3.02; 6.19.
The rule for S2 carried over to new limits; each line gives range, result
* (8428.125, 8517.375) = 7.146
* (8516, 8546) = 6.996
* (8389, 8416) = 6.638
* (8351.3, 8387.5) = 7.96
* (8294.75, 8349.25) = 8.303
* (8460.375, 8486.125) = 7.106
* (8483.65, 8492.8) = 6.625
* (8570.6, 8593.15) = 75.56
